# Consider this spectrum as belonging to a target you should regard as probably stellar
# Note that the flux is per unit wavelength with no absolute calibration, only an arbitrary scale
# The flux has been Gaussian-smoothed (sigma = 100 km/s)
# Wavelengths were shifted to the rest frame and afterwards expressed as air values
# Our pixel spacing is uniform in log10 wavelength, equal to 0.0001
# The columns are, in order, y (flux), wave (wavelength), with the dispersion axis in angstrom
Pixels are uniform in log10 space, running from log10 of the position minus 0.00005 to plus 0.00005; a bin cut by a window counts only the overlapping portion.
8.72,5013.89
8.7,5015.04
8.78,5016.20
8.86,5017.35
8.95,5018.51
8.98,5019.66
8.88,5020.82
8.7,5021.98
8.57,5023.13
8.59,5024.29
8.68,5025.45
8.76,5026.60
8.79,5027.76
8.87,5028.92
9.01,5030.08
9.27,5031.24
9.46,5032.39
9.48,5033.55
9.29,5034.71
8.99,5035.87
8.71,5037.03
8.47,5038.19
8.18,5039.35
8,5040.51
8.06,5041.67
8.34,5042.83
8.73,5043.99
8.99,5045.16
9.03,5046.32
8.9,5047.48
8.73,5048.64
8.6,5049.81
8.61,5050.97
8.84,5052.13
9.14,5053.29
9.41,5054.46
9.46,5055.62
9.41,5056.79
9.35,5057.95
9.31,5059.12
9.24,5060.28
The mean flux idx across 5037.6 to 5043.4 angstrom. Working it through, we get 8.21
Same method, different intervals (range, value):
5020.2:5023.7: 8.72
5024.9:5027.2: 8.74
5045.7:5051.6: 8.78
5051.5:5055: 9.12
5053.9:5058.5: 9.41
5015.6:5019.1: 8.87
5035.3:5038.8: 8.72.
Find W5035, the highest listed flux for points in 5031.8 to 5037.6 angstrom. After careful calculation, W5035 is 9.48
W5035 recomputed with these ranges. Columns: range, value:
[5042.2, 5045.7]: 8.99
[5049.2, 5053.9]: 9.14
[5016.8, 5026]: 8.98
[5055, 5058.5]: 9.46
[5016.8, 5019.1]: 8.95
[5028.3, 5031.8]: 9.27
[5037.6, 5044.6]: 8.73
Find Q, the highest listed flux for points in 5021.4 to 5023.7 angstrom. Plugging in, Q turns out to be 8.7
